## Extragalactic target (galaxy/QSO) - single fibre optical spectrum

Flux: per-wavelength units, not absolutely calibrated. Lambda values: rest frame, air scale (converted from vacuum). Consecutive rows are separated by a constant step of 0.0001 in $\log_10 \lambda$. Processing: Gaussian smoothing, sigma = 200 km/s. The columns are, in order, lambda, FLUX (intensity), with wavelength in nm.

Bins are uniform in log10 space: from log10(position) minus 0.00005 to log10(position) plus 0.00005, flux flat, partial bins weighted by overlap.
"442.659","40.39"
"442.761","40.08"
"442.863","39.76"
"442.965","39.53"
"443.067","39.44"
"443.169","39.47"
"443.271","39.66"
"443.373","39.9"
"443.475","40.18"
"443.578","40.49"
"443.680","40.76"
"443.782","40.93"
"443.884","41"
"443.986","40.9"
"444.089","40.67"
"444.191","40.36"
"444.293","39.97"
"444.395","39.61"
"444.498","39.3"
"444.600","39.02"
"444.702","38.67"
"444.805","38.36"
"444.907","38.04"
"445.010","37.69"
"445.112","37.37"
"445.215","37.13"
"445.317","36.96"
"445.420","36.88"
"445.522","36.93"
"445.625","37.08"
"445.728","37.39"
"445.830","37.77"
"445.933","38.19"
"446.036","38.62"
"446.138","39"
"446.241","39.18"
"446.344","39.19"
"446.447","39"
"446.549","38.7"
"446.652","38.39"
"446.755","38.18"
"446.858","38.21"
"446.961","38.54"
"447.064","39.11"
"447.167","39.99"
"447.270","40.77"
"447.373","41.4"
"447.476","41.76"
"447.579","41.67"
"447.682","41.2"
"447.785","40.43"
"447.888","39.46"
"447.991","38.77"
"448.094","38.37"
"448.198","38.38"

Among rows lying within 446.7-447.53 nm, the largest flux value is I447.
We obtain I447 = 41.76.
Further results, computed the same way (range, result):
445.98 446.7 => 39.19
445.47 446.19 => 39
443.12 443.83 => 40.93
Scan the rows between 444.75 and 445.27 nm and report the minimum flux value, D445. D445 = 37.13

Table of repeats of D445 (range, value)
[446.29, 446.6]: 38.7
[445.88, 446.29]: 38.19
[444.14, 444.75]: 38.67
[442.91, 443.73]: 39.44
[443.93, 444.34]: 39.97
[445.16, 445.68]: 36.88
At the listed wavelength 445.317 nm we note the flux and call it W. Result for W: 36.96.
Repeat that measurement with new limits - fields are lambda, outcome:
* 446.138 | 39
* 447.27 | 40.77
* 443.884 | 41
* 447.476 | 41.76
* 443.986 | 40.9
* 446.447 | 39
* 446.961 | 38.54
